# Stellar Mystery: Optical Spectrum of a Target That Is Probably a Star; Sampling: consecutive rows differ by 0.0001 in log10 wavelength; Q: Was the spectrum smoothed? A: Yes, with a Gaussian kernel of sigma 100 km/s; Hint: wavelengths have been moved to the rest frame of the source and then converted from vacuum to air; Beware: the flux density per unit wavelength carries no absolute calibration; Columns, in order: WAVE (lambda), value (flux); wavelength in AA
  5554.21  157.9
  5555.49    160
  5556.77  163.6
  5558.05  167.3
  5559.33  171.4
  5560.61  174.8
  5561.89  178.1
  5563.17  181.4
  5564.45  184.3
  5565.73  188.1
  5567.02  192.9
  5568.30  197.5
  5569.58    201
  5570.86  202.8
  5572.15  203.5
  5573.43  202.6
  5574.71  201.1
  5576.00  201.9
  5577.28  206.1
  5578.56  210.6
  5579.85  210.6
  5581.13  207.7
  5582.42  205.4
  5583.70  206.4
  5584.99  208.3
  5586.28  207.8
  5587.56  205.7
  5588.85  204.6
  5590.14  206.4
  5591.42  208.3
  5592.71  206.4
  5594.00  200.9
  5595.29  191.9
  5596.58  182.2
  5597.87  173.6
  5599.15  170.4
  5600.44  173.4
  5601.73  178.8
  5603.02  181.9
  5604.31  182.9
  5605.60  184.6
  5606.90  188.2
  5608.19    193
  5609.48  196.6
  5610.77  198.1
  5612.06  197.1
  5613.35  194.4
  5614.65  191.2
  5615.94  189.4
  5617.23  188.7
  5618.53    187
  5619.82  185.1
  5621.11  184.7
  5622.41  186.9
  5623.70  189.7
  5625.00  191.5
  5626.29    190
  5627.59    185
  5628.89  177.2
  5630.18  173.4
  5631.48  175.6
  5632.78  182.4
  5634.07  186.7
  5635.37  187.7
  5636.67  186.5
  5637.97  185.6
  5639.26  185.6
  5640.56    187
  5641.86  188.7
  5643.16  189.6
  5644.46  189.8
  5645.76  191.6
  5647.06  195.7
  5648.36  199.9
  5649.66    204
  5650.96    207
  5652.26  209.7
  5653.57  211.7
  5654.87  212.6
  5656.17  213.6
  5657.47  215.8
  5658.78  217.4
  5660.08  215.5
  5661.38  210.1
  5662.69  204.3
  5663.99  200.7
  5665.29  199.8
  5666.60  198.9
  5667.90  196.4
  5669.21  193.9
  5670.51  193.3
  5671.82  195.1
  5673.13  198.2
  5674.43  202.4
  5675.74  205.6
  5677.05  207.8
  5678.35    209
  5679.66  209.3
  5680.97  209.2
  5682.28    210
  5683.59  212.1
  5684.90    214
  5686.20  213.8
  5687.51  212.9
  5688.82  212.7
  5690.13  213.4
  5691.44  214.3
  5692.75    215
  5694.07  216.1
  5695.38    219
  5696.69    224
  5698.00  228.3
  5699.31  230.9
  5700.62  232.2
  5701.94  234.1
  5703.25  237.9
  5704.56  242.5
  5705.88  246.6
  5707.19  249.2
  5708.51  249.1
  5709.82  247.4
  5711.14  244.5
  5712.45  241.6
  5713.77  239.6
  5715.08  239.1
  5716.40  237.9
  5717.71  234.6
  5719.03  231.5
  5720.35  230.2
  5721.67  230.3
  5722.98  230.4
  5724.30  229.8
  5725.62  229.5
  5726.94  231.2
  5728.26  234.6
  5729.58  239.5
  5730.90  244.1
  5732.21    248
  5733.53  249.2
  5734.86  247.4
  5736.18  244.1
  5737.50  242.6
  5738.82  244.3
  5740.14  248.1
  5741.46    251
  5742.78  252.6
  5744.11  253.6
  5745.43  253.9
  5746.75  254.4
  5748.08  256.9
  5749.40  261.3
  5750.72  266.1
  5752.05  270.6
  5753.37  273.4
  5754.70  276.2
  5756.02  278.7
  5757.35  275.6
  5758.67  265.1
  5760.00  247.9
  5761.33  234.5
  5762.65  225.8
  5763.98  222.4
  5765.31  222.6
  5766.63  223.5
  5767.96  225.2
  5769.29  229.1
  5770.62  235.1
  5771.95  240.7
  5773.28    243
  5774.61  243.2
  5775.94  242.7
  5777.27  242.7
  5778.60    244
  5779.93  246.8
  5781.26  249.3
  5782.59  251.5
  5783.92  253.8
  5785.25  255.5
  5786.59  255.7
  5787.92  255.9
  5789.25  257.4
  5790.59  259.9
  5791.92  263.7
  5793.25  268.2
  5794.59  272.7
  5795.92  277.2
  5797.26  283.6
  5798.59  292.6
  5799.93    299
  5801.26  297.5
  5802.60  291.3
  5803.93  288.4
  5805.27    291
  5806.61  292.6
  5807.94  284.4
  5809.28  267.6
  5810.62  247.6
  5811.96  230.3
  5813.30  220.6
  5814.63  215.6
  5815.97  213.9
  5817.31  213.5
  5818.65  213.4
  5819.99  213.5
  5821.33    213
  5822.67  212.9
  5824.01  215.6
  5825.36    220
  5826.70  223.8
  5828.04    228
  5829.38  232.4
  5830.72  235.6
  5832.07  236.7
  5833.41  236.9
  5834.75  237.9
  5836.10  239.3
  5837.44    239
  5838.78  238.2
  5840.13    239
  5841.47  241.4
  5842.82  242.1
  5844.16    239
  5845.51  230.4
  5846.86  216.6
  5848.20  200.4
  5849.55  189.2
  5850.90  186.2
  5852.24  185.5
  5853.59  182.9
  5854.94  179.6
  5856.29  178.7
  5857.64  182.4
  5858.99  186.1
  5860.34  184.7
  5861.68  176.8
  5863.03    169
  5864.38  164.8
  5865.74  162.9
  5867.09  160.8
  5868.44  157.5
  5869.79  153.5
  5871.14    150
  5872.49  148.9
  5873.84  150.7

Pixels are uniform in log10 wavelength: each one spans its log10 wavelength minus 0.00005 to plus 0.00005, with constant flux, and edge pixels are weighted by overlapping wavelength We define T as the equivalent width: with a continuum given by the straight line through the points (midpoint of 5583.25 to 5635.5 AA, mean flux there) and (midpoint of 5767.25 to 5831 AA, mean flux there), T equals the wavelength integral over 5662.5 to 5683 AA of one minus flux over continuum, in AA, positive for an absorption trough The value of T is 0.7 AA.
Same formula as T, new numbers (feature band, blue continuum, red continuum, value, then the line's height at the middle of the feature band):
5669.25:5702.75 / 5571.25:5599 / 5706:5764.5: 2.8 AA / 232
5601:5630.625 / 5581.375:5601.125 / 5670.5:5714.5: 2.2 AA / 203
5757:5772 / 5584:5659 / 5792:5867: -1.3 AA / 218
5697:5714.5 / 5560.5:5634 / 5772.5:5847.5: -1.5 AA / 221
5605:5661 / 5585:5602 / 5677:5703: 2.8 AA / 204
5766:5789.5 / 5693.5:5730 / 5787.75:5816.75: 1.3 AA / 258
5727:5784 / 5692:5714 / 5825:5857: -4.6 AA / 229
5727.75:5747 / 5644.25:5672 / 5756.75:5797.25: -1.1 AA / 233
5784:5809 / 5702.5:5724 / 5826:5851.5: -4.8 AA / 232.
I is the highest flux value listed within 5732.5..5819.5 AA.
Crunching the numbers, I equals 299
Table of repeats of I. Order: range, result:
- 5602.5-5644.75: 198.1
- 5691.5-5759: 278.7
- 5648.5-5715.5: 249.2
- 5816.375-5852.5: 242.1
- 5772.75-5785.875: 255.5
